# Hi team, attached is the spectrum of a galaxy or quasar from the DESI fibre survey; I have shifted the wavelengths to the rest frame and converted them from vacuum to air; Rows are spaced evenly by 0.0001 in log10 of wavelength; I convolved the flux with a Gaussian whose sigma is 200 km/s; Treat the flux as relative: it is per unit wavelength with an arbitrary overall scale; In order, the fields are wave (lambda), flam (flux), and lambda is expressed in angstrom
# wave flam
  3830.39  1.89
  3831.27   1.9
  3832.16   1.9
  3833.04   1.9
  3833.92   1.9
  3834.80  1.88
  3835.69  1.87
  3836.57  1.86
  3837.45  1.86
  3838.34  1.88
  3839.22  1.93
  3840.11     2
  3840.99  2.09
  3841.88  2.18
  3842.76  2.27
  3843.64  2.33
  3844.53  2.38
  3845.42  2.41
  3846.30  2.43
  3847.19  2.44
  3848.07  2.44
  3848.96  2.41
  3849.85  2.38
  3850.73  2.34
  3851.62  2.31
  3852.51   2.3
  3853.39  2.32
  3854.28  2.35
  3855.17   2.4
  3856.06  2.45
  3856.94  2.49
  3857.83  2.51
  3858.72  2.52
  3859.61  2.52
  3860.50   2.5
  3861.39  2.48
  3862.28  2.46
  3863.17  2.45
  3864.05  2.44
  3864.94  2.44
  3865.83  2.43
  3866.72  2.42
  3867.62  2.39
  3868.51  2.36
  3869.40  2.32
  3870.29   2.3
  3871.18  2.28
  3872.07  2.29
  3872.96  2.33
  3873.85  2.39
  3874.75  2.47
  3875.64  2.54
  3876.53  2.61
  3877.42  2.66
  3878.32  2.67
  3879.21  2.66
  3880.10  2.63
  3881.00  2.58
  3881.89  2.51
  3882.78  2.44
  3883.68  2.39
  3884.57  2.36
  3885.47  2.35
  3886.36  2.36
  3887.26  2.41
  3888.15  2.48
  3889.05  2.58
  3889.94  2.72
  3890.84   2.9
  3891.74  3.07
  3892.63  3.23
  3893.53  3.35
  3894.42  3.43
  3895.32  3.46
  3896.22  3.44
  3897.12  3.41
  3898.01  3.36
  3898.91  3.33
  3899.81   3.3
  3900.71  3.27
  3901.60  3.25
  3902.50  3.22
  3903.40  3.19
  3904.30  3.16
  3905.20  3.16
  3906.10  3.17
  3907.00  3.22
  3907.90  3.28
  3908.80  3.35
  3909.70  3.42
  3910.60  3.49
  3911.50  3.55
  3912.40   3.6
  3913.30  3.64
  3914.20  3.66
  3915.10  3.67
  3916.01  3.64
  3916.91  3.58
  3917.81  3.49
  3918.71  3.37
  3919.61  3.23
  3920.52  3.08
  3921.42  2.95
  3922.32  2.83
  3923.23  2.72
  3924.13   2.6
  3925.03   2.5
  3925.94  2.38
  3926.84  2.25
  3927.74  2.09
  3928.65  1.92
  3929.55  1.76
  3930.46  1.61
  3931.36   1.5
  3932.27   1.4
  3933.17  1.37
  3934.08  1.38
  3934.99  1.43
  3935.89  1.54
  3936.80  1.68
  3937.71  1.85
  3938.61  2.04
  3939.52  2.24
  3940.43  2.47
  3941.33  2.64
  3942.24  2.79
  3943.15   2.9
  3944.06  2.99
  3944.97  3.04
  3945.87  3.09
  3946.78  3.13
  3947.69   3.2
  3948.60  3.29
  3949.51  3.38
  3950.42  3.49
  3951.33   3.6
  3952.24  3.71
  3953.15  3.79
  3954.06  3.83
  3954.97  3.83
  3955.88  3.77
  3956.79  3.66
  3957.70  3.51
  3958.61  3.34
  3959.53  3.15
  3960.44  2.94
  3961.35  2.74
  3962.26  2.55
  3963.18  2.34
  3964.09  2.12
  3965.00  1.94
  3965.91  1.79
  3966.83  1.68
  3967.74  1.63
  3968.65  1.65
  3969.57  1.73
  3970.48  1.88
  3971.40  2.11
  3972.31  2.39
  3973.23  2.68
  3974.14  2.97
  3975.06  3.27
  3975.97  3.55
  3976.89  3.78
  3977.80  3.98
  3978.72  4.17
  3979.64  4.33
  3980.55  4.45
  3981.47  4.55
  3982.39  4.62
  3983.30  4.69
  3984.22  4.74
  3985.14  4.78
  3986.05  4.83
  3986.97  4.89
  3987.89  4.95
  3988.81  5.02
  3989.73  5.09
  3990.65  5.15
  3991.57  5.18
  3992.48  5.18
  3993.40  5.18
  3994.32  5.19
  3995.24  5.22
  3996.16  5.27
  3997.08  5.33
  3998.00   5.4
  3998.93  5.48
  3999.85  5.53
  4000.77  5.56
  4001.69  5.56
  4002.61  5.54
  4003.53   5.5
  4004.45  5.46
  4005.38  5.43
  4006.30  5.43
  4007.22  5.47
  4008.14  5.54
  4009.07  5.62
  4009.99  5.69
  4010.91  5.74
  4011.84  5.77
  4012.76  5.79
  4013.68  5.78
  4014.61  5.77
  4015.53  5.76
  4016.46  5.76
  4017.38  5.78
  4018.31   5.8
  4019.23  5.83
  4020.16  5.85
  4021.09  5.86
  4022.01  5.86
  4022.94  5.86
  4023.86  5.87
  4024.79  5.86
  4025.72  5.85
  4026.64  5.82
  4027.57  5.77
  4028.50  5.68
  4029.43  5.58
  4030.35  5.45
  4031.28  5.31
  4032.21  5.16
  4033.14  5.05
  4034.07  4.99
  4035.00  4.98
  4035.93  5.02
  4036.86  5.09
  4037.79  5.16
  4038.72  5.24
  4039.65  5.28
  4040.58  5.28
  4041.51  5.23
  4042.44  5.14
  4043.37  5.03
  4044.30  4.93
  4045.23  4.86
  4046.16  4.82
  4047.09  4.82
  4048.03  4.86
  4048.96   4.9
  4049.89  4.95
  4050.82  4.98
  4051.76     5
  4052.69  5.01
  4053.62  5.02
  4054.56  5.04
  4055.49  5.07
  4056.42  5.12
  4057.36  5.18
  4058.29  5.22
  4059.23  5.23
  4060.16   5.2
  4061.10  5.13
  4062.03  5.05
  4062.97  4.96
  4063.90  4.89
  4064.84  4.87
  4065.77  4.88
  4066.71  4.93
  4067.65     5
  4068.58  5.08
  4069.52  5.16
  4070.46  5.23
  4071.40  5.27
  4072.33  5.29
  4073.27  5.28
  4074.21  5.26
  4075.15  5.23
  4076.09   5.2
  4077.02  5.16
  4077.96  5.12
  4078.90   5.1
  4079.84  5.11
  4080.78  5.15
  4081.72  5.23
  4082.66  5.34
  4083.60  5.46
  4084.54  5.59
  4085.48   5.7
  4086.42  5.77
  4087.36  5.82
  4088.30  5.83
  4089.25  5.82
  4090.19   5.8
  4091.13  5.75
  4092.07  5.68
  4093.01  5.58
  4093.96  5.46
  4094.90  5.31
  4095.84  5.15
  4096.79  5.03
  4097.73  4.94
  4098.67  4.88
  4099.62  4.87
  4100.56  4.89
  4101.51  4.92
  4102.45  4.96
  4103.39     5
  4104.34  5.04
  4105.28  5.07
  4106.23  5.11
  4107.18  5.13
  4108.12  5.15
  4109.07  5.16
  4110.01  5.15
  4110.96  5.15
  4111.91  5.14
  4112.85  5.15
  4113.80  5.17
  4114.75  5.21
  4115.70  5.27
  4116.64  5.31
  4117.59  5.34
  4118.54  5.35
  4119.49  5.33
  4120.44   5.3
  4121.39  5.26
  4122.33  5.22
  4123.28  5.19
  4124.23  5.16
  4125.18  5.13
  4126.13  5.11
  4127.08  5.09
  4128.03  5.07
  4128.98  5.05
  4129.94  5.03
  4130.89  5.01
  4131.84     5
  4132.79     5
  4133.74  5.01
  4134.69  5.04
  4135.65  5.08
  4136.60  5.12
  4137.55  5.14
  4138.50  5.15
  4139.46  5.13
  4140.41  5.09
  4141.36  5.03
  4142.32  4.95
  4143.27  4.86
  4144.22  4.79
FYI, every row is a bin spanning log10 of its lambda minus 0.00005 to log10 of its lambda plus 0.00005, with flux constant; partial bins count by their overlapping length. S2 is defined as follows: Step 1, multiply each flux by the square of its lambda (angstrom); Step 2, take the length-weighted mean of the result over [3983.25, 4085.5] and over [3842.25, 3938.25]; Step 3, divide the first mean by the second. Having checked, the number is 2.1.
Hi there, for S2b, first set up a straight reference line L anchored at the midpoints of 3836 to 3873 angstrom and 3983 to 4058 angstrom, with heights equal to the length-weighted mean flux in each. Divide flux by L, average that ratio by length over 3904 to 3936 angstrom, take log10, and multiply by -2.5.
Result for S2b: 0.25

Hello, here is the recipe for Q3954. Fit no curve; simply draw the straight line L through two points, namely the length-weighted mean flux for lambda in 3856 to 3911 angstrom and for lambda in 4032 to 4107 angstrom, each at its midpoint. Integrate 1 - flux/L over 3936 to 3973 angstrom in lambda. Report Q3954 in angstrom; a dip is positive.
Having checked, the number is 9.4 angstrom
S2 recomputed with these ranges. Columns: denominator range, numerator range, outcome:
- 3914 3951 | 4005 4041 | 2.25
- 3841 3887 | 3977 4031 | 2.38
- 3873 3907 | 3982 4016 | 1.96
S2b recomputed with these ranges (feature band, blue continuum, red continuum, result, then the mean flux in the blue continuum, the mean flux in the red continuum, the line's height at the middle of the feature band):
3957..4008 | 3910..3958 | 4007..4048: 0.06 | 2.83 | 5.46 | 4.2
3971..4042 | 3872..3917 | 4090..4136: -0.23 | 3.01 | 5.16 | 4.11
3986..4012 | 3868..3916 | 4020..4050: -0.14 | 2.94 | 5.31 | 4.72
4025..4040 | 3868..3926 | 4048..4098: -0.14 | 2.95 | 5.23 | 4.71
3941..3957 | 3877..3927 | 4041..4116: 0.09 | 3.04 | 5.17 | 3.61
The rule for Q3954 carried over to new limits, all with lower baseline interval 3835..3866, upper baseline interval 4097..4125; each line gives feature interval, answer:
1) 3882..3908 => -1.91 angstrom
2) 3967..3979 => 3.09 angstrom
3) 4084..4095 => -1.77 angstrom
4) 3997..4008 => -4.24 angstrom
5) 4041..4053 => -1.43 angstrom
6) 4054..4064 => -1.18 angstrom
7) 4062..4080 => -1.56 angstrom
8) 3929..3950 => 6.36 angstrom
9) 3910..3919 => -1.71 angstrom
